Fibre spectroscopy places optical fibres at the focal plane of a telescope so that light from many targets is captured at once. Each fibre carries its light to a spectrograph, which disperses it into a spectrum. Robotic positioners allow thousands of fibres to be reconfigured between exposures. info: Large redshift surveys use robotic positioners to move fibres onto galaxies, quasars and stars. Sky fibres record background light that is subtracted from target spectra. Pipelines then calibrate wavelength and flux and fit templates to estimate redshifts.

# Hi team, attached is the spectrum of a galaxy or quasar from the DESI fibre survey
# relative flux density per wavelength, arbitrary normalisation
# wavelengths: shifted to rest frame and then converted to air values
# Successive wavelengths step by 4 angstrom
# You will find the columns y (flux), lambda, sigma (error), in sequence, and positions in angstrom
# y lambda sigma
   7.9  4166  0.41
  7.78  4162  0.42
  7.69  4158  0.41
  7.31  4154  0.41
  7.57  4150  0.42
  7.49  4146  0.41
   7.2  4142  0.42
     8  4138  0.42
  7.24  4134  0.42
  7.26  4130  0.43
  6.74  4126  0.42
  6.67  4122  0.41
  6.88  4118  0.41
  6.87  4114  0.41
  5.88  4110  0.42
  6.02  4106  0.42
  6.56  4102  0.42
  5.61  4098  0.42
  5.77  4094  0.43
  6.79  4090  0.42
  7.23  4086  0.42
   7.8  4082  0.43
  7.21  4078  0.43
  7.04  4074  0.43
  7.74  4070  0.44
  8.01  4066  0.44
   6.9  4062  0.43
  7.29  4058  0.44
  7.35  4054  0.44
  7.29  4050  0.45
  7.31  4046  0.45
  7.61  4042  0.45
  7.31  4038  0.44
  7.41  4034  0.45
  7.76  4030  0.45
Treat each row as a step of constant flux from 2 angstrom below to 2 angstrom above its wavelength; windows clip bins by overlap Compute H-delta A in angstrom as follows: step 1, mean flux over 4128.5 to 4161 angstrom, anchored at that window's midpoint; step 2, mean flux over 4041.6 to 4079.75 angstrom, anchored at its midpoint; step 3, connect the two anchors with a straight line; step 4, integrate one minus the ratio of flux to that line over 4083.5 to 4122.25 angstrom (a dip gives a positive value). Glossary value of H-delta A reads 5.2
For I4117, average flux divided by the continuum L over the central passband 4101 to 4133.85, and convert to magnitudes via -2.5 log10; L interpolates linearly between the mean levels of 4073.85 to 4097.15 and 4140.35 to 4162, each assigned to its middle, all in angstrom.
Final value 0.09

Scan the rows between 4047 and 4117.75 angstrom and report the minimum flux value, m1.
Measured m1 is 5.61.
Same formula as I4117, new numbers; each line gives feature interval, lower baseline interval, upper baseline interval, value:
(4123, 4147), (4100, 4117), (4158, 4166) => -0.033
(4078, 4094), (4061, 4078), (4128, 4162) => 0.054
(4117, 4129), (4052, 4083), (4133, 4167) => 0.110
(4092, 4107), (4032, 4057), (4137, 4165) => 0.241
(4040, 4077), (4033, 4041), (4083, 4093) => -0.027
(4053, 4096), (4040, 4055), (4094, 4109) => -0.076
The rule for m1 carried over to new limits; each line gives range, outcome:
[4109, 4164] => 5.88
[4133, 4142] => 7.2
